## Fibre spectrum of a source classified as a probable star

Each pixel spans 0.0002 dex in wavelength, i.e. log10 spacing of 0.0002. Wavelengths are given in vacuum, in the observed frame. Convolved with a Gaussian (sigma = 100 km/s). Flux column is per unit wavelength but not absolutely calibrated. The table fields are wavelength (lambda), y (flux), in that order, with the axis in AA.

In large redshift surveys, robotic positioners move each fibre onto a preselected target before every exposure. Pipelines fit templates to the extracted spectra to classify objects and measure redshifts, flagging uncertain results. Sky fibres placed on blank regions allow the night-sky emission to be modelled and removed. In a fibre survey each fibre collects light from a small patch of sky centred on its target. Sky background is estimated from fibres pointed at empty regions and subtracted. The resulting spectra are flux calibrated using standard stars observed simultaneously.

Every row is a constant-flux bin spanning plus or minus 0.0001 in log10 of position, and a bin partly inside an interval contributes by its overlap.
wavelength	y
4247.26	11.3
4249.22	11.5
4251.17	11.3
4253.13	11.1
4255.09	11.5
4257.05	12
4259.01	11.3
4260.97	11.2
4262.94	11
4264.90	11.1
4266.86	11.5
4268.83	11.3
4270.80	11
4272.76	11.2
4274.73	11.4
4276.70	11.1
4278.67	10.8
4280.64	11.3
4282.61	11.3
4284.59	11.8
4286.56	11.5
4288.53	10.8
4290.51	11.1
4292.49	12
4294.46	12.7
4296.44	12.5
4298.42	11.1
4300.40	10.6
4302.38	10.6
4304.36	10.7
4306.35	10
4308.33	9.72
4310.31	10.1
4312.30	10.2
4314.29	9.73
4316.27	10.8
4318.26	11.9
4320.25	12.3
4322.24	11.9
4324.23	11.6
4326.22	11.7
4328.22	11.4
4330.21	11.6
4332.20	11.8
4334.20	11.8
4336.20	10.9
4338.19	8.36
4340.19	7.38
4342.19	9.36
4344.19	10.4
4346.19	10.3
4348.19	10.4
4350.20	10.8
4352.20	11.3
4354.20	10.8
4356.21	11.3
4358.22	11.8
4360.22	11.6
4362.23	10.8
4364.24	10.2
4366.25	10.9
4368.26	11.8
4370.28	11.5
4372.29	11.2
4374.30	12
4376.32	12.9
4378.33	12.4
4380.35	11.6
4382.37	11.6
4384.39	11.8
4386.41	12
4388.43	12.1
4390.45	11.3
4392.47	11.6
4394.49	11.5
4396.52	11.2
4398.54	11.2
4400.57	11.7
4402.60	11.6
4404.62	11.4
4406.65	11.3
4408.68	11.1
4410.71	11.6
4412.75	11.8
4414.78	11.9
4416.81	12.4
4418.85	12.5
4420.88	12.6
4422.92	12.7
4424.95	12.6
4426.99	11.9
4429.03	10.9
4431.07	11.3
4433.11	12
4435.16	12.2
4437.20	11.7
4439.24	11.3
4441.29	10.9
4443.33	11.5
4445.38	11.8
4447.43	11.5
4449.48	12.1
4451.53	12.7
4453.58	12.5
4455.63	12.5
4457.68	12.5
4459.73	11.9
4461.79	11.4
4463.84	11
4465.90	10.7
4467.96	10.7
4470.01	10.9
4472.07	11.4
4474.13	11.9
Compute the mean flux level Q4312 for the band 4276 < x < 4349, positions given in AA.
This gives 10.9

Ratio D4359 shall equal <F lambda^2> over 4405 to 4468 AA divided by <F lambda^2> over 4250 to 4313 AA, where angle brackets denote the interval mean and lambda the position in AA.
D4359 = 1.1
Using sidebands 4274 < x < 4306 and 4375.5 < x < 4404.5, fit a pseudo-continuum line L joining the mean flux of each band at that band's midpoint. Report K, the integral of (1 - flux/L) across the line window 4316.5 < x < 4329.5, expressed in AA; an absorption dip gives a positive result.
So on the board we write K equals -0.33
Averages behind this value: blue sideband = 11.3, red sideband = 11.7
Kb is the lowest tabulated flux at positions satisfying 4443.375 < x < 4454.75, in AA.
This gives 11.5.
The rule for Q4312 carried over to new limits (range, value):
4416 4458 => 12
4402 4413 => 11.4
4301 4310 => 10.3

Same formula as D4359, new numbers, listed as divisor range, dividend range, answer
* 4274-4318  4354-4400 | 1.09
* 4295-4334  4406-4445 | 1.12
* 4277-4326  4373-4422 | 1.11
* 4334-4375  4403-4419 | 1.12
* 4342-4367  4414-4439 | 1.15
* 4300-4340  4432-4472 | 1.14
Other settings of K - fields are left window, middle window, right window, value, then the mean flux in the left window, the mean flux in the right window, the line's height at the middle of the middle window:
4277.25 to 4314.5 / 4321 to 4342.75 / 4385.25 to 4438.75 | 0.9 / 11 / 11.8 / 11.2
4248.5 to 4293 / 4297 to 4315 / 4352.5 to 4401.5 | 1.6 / 11.3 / 11.5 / 11.4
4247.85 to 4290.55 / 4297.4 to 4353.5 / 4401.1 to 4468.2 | 3.8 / 11.3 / 11.8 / 11.5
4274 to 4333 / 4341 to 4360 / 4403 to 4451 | 1.2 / 11.2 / 11.8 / 11.4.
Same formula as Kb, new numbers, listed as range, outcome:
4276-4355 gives 7.38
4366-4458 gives 10.9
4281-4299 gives 10.8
